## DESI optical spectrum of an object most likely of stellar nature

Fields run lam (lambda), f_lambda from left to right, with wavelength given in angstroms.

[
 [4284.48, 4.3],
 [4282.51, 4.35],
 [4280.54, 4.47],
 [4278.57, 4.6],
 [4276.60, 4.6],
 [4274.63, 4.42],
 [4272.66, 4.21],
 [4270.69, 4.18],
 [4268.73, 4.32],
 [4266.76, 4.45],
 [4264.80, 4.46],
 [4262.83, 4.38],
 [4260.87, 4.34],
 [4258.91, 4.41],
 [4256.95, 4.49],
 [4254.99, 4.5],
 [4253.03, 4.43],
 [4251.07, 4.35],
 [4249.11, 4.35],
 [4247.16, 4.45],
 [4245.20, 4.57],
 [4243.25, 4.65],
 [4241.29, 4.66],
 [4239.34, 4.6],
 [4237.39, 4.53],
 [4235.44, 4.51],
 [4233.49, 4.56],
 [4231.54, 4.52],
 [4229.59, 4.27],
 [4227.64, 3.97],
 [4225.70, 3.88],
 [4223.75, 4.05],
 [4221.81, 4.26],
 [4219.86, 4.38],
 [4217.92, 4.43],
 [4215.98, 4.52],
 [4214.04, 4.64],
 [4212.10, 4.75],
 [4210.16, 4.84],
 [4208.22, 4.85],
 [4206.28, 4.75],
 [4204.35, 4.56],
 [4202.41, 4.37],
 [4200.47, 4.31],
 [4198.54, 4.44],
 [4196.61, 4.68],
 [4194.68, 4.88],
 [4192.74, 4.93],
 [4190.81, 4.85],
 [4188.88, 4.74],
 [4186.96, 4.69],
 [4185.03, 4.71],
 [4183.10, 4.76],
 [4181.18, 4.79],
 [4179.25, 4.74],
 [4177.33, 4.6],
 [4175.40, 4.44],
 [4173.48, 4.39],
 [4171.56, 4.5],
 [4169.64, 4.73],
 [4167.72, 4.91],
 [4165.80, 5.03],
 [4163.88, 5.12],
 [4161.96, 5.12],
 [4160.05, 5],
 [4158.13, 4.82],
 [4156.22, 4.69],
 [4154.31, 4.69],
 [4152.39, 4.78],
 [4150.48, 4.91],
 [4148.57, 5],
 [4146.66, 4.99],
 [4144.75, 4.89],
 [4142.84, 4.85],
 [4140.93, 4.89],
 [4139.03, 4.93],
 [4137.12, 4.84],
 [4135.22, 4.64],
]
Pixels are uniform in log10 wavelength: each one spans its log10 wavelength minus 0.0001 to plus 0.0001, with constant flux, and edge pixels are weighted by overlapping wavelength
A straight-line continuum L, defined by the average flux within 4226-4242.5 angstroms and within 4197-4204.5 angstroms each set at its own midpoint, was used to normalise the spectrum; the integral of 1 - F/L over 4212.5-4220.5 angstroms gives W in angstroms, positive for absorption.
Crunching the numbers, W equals -0.2 angstroms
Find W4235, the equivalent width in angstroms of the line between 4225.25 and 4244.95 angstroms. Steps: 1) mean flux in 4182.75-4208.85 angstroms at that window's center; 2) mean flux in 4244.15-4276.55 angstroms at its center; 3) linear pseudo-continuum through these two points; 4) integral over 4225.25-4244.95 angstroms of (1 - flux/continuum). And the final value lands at 0.3 angstroms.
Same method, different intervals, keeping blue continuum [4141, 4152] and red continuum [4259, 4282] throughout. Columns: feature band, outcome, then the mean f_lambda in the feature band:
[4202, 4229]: 1.1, 4.45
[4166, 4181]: 0.5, 4.64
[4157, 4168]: -0.3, 5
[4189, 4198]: -0.2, 4.81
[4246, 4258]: 0.1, 4.43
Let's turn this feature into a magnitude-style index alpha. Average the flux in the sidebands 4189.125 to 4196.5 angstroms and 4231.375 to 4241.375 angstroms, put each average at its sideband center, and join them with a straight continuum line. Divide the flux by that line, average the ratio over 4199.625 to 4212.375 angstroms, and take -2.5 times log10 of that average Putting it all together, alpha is 0.03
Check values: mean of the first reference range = 4.84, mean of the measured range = 4.63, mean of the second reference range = 4.56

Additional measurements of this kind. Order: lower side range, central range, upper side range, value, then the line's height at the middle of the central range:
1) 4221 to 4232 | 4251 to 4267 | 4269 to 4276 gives -0.04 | 4.25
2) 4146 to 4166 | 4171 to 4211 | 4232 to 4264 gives 0.02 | 4.75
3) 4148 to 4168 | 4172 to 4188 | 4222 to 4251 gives 0.03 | 4.77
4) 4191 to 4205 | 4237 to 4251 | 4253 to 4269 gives -0.01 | 4.47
